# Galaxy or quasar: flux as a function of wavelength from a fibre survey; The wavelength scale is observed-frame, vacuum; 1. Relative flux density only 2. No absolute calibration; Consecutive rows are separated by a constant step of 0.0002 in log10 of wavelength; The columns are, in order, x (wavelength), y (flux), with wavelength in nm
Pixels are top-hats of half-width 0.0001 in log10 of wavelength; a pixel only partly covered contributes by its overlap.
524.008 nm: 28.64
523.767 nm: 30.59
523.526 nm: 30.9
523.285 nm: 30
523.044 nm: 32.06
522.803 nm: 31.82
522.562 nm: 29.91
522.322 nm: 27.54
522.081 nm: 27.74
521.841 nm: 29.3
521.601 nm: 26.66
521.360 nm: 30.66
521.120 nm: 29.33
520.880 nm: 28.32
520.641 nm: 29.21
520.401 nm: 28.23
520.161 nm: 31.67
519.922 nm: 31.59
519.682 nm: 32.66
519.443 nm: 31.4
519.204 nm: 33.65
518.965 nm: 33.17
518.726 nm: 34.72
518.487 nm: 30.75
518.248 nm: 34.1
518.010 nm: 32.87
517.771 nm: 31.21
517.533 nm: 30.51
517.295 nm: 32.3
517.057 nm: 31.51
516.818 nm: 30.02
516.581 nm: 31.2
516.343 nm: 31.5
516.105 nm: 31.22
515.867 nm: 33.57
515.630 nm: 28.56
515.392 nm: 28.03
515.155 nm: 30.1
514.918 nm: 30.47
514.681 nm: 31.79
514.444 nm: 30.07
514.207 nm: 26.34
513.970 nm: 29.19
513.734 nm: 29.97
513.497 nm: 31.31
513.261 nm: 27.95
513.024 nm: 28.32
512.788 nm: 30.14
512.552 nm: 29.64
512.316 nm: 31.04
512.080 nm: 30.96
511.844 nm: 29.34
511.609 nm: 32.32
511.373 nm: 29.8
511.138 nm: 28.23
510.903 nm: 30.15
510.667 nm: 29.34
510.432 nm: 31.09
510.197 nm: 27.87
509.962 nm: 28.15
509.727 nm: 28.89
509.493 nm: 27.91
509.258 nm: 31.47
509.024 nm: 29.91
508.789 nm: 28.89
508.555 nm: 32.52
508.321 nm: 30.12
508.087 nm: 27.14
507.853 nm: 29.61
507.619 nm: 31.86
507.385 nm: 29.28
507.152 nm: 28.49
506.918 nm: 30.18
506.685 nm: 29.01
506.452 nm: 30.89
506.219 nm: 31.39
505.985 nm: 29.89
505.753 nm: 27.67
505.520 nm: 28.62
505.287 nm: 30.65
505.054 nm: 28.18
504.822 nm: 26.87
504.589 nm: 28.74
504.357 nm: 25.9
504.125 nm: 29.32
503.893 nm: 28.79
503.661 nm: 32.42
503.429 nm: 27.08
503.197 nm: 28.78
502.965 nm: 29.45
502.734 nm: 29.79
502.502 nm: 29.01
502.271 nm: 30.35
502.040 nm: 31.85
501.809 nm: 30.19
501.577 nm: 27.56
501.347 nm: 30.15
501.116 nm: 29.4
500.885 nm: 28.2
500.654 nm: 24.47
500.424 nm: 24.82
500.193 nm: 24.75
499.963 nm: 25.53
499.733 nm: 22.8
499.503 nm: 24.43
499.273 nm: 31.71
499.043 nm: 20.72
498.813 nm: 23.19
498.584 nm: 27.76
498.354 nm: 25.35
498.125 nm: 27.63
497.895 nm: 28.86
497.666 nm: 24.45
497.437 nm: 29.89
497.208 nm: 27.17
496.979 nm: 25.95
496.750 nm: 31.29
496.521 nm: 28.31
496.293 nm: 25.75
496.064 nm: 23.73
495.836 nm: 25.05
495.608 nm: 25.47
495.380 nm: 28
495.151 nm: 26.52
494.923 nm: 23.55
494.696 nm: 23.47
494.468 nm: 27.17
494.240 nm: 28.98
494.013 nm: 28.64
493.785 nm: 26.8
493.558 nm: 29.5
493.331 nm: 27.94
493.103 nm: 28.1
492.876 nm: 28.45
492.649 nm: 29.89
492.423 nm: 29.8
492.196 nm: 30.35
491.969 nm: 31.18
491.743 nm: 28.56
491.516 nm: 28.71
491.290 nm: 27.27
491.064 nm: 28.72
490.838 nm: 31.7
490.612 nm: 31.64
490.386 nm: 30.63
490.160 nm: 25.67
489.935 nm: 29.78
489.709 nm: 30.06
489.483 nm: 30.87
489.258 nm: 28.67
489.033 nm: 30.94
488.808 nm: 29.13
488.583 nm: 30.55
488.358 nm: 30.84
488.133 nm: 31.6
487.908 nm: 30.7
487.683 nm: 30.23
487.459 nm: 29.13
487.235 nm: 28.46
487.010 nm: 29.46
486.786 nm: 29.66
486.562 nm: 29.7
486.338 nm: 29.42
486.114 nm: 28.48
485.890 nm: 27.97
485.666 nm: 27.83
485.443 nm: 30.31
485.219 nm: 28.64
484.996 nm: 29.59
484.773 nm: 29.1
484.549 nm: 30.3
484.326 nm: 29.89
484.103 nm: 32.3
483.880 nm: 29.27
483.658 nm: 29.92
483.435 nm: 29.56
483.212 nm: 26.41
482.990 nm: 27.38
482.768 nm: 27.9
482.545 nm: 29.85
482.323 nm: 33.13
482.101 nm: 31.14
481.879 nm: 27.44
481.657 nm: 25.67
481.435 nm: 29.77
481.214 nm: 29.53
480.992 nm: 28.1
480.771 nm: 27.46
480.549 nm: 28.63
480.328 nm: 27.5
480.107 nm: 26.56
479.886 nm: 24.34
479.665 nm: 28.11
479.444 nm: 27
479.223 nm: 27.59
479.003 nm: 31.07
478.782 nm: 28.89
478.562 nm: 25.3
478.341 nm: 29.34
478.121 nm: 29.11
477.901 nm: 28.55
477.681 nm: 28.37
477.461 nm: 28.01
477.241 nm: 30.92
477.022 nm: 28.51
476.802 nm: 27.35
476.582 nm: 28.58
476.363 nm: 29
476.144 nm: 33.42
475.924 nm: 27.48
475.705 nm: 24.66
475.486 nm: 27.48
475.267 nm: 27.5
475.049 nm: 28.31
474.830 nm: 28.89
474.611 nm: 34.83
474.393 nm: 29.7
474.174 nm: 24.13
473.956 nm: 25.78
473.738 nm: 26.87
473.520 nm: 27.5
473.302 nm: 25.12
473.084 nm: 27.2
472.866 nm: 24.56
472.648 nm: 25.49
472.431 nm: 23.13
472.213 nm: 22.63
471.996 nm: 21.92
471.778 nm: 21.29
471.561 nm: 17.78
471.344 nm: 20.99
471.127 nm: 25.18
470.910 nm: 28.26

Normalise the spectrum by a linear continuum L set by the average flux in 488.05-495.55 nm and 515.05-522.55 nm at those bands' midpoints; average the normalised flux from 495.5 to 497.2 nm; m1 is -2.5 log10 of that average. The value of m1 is 0.10 mag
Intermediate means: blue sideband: 28.9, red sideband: 30.7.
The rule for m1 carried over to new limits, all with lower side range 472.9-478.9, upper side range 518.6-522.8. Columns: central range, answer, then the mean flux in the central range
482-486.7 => -0.03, 29.4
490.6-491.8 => -0.01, 29.3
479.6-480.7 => 0.05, 27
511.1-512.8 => -0.01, 30.3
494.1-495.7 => 0.11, 26.2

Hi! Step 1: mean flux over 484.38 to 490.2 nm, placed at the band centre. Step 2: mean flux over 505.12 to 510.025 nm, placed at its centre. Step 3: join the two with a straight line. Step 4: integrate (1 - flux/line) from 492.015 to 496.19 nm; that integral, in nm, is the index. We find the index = 0.31 nm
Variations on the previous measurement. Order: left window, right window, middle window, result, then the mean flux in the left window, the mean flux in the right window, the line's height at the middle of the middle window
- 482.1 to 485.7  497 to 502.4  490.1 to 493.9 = -0.12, 29.6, 27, 28.2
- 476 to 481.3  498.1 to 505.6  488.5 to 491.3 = -0.17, 28.4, 27.7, 28.1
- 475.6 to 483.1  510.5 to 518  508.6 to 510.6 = 0.04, 28.4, 30.2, 30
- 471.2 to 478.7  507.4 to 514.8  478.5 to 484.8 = -0.30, 26.8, 29.7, 27.3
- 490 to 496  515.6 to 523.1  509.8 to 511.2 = 0.04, 28.1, 30.9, 30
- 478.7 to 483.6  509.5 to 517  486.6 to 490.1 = -0.15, 28.3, 29.9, 28.7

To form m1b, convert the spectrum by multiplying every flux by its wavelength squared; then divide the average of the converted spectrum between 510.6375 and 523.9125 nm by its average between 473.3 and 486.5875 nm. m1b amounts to 1.24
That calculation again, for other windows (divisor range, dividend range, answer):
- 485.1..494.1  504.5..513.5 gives 1.09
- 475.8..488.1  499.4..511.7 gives 1.10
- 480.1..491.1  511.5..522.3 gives 1.18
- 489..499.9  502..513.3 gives 1.12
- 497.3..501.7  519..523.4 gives 1.24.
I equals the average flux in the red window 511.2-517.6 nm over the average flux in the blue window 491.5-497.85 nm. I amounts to 1.1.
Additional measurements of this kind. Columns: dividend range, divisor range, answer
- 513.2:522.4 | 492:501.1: 1.14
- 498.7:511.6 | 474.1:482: 1.01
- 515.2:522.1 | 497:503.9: 1.12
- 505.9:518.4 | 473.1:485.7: 1.06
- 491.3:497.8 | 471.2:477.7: 1.04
